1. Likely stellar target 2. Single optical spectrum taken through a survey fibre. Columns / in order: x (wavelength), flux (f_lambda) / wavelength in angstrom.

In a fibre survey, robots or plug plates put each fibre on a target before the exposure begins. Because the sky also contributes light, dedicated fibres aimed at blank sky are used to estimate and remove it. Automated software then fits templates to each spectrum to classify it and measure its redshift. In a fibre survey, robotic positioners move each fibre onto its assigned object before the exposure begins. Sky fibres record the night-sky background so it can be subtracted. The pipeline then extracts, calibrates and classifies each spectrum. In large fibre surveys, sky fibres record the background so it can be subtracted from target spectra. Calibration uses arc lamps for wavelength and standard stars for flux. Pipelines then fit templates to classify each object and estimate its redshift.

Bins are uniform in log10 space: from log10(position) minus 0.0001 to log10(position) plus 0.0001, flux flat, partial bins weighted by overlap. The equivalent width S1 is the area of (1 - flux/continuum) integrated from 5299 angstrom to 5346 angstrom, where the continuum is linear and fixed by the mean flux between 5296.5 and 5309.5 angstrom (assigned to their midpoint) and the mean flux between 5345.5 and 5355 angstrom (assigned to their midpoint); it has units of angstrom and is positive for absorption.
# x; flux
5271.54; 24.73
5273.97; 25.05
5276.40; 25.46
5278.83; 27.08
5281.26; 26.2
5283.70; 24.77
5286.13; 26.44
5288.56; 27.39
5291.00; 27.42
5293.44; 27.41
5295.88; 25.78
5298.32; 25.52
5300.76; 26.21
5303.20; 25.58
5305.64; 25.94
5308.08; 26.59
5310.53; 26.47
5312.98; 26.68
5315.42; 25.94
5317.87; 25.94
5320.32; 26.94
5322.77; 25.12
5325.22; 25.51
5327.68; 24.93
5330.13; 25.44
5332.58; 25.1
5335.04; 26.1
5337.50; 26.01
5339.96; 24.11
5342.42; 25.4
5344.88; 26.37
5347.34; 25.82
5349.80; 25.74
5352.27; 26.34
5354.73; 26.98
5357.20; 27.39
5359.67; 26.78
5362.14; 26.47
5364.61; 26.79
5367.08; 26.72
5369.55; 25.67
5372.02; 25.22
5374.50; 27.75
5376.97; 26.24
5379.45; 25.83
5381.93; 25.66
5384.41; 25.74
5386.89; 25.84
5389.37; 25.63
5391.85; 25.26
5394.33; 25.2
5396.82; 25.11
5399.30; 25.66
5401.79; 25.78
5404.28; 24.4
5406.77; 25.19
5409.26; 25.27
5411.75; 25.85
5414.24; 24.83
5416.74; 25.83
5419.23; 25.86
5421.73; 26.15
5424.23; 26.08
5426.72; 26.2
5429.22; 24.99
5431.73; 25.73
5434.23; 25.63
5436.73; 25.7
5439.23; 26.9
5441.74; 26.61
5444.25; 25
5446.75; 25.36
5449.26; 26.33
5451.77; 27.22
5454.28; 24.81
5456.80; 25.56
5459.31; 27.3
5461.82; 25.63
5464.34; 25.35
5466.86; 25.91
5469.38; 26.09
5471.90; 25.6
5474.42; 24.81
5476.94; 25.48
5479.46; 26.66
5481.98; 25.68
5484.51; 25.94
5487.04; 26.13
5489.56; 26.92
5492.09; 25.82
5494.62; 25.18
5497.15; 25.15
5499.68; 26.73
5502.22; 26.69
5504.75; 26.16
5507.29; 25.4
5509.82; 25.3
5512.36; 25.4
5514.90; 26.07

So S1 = 0.4 angstrom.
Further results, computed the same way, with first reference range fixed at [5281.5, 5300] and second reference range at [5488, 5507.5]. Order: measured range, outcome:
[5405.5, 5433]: 0.6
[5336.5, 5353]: 0.4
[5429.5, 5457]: 0.3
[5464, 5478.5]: 0.3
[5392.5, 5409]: 0.6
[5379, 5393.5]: 0.3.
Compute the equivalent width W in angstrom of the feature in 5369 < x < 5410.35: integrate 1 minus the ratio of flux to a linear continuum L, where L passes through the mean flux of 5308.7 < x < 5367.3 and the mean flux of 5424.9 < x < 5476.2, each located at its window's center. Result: 0.53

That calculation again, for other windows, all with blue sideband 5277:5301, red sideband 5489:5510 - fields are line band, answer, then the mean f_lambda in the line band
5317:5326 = 0.1 angstrom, 25.9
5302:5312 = 0.1 angstrom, 26.2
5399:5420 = 0.6 angstrom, 25.4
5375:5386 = 0.1 angstrom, 26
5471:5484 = 0.2 angstrom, 25.7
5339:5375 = 0.0 angstrom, 26.2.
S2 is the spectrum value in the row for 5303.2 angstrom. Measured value 25.58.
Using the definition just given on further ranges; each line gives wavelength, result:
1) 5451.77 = 27.22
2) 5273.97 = 25.05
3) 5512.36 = 25.4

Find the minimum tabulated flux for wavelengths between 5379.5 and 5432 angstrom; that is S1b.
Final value 24.4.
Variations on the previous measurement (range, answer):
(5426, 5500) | 24.81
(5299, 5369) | 24.11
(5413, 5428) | 24.83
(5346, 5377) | 25.22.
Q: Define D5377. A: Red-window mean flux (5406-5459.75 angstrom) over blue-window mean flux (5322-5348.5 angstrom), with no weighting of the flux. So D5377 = 1.0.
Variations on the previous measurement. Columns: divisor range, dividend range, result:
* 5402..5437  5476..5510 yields 1.02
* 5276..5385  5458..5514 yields 0.99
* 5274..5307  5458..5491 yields 0.99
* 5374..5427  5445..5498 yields 1.01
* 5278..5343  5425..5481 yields 0.99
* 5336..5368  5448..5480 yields 0.99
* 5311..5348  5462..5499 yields 1.00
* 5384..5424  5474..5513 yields 1.02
